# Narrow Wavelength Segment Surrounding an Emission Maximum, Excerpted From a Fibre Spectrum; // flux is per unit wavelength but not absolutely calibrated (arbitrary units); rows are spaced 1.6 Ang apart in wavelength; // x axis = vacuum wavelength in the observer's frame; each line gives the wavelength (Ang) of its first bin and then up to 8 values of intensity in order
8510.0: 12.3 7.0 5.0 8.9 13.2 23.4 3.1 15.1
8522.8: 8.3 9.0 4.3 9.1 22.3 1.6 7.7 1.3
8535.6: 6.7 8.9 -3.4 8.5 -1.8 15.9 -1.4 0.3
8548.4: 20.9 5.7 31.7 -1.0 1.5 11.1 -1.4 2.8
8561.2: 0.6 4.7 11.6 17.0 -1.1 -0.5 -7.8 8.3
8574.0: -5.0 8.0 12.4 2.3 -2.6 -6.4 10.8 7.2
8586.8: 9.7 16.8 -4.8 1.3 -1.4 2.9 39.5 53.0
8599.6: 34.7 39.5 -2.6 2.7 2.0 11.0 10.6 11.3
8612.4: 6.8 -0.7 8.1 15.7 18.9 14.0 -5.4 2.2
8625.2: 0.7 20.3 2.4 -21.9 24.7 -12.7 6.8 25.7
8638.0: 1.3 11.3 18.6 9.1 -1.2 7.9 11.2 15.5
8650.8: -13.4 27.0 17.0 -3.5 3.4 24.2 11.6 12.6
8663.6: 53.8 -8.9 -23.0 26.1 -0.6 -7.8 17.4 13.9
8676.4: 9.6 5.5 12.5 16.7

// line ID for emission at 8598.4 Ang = Hbeta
